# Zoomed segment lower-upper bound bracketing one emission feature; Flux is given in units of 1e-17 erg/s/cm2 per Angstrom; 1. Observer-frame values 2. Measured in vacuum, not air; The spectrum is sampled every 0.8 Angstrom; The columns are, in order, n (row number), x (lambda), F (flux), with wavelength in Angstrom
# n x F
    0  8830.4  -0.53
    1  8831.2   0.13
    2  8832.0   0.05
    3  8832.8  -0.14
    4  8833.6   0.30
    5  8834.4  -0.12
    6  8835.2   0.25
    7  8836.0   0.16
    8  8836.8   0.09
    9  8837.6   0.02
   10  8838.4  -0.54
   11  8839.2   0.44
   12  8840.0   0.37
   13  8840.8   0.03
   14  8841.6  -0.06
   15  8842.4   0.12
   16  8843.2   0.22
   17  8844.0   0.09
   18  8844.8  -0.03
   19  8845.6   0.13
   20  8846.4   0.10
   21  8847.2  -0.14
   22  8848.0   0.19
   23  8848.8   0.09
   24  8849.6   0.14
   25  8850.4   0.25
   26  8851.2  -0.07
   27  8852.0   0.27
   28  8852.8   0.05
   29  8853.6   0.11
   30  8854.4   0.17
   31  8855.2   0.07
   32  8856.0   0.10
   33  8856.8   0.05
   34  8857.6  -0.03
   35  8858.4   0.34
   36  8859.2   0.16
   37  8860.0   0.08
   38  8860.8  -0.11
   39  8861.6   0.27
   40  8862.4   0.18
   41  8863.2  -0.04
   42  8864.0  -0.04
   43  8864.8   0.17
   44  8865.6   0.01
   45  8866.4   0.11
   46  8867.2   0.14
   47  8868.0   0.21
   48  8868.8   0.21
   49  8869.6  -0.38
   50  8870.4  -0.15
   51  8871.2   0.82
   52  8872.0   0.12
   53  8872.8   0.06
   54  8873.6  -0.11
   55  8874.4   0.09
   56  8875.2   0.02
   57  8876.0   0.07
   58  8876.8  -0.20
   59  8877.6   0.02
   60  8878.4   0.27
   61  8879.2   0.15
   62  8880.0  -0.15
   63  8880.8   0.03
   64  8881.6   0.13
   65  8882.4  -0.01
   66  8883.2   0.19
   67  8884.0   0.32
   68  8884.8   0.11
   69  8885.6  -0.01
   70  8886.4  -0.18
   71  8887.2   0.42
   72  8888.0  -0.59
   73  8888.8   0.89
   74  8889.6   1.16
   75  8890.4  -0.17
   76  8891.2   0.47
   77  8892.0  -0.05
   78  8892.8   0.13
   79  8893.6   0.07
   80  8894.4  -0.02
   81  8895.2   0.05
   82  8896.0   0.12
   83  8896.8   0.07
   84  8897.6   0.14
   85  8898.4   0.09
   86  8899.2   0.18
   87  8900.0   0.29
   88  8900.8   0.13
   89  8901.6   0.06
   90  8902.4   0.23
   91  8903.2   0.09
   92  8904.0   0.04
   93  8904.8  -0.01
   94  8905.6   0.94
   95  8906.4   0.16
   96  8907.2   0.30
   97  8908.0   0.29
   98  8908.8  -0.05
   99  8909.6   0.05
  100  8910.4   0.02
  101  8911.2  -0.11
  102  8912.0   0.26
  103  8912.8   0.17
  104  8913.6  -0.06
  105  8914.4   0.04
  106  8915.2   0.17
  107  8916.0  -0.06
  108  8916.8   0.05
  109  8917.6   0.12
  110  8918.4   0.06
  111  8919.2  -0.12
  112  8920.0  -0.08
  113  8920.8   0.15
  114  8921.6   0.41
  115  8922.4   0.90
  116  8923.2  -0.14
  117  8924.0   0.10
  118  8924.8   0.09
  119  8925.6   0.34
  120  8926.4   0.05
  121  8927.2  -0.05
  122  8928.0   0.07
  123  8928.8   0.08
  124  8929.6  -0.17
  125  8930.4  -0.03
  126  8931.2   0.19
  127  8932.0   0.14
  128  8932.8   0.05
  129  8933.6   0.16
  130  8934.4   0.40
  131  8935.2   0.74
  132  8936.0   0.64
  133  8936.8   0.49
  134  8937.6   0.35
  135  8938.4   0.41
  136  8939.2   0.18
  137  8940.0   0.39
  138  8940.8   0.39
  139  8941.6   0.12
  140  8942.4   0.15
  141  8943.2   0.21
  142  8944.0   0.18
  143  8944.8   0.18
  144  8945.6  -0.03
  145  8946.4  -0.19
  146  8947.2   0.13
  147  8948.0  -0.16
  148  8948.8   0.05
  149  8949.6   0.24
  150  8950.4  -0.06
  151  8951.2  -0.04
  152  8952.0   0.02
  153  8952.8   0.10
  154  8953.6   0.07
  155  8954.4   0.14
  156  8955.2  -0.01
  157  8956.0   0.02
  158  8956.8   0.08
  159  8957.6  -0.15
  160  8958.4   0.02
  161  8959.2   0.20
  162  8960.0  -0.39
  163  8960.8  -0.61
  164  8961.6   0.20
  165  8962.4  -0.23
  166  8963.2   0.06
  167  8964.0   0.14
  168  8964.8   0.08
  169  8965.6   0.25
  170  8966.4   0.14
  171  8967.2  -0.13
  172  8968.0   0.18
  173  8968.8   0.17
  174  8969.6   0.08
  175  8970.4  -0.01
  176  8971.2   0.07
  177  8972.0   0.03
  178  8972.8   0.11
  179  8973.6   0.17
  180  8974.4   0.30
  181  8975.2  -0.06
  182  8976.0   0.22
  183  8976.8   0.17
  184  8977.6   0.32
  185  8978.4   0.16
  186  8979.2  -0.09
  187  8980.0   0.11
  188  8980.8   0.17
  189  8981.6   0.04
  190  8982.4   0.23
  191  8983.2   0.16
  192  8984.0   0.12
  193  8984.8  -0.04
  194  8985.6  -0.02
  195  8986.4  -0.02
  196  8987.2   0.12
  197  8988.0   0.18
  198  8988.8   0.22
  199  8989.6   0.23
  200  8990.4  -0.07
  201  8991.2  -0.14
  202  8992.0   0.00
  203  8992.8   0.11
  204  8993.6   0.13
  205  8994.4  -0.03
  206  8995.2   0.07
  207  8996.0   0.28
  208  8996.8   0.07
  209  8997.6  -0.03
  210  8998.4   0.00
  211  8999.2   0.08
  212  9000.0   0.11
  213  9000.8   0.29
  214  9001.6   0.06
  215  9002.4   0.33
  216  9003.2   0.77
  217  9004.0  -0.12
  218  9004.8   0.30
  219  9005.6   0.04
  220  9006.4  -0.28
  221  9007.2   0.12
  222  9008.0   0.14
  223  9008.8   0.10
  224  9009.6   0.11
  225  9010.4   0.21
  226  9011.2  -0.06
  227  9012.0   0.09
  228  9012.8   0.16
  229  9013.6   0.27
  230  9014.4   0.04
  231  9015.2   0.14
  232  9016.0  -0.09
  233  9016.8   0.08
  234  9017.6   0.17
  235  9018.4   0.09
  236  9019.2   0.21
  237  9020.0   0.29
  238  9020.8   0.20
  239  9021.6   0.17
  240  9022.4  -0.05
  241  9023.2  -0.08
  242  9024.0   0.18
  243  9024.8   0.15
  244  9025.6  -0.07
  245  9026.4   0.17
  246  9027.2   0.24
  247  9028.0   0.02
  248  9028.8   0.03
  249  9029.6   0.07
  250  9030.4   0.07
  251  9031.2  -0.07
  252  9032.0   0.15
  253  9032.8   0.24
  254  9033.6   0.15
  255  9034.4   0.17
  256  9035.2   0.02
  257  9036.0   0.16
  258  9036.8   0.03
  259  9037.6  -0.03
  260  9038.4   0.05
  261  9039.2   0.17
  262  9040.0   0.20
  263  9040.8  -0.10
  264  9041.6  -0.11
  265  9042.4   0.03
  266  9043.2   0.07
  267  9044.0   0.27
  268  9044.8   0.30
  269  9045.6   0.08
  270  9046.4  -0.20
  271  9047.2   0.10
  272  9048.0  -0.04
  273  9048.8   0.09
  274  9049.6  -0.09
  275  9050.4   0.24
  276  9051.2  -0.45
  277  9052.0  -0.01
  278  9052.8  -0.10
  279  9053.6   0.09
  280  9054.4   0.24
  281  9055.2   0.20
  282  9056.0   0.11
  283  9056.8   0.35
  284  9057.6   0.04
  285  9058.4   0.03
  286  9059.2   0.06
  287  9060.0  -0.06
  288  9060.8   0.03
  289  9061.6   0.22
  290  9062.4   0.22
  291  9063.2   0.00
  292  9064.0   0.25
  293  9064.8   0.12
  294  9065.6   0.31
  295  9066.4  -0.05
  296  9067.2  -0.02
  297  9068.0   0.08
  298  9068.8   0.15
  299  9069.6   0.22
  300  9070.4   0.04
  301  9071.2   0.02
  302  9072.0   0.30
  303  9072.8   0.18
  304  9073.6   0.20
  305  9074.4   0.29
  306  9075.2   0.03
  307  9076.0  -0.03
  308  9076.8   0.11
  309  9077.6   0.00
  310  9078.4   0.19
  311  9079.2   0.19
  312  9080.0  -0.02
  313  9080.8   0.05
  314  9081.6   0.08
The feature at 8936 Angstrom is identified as H-gamma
